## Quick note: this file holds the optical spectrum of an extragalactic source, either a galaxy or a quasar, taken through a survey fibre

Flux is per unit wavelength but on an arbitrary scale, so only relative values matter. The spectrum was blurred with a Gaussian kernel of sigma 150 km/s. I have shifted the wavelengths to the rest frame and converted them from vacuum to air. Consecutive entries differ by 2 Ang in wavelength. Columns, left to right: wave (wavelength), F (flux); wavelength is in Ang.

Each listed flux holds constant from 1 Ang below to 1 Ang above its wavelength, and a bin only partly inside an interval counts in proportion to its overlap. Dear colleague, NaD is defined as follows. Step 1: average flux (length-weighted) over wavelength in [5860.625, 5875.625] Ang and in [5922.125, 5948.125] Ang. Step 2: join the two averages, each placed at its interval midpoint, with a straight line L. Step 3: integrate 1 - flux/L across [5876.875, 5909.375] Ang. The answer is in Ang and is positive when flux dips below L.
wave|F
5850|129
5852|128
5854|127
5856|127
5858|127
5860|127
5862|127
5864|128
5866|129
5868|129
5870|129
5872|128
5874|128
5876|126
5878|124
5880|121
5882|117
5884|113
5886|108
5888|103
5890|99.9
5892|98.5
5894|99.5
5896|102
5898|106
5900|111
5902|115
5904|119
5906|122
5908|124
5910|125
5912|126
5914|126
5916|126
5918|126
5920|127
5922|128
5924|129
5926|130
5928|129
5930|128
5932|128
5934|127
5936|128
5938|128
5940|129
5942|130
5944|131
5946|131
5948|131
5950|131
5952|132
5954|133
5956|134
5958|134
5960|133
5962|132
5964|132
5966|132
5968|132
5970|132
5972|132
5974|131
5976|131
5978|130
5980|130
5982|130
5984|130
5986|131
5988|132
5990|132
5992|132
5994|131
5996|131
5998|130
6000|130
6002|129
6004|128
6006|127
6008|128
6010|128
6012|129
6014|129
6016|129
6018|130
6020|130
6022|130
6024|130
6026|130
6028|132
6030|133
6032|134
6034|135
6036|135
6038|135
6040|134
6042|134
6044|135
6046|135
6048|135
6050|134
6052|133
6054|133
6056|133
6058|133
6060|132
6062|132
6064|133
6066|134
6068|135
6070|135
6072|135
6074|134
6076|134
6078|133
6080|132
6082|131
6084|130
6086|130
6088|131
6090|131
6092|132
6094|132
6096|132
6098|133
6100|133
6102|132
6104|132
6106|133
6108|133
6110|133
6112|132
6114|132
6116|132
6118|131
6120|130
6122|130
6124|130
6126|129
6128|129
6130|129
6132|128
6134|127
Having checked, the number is 4.3 Ang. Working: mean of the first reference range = 128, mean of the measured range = 112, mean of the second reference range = 129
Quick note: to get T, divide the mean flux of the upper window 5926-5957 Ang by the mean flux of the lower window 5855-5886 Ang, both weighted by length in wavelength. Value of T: 1.04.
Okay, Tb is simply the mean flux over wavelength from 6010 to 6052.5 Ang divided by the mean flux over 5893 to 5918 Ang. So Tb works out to 1.1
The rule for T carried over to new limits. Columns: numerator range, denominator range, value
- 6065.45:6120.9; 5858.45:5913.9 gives 1.12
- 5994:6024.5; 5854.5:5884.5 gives 1.03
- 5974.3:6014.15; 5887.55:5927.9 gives 1.10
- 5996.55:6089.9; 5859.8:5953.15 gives 1.08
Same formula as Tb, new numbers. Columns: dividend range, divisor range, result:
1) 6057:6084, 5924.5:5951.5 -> 1.03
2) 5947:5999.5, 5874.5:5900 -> 1.19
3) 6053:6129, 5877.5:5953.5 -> 1.09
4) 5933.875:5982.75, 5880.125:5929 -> 1.12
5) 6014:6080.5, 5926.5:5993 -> 1.02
